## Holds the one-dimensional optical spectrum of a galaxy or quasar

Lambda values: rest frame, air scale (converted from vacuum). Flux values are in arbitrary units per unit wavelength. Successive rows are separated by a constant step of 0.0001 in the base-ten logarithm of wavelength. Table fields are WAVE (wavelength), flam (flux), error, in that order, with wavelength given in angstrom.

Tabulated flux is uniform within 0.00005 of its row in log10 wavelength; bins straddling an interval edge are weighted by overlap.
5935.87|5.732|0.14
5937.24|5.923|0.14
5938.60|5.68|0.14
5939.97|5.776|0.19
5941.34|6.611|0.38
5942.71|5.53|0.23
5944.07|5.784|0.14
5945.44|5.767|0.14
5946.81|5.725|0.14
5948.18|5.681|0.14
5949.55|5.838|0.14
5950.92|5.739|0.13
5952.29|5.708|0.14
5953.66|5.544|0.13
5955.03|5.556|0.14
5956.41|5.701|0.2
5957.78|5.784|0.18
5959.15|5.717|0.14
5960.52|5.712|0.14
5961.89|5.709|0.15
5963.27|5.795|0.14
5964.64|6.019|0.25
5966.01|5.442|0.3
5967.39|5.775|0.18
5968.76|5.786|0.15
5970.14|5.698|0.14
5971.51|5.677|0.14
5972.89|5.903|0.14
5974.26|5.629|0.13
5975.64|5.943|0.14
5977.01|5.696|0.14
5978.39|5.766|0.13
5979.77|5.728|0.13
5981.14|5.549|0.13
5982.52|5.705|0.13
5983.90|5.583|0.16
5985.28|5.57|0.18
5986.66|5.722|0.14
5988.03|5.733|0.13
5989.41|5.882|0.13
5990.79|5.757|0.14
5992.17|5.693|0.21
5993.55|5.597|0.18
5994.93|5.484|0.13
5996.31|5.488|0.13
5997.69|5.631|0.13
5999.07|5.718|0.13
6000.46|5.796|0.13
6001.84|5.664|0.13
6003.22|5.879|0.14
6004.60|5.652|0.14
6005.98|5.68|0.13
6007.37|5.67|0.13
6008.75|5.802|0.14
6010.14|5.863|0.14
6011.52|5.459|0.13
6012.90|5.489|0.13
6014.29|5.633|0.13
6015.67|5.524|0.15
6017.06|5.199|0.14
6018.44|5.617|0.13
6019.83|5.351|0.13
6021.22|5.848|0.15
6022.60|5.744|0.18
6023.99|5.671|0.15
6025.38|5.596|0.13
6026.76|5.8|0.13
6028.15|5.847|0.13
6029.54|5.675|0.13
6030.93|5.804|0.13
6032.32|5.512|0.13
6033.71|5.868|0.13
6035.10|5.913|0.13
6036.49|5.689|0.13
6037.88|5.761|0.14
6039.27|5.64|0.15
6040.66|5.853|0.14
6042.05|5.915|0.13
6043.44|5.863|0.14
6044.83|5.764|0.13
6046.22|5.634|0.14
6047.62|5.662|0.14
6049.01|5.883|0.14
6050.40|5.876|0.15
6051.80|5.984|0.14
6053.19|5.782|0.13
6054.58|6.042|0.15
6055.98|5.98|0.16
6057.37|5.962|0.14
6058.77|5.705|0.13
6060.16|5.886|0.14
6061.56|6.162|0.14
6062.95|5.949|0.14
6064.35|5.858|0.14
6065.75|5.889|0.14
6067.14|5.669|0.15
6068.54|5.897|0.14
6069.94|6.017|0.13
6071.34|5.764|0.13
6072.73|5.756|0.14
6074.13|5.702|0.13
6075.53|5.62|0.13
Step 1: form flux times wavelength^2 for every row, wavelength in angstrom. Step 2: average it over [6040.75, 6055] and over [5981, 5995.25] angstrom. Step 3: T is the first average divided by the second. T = 1.1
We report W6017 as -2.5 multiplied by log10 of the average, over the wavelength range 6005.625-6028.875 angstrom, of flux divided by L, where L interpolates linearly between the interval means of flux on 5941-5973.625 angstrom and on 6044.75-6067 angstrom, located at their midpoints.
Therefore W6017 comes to 0.04 mag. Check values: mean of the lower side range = 5.75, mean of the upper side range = 5.87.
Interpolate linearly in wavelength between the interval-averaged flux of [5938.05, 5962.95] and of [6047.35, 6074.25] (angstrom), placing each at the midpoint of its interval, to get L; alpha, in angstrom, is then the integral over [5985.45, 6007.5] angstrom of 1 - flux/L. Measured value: 0.45 angstrom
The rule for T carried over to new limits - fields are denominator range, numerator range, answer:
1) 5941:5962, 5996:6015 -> 1.01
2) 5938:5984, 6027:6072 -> 1.05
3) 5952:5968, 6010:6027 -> 1.00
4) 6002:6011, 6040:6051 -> 1.02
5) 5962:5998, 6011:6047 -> 1.01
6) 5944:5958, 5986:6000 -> 1.01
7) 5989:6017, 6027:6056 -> 1.04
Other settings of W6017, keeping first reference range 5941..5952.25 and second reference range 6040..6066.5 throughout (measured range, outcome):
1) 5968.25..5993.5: 0.020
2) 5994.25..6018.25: 0.042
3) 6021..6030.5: 0.023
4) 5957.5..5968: 0.014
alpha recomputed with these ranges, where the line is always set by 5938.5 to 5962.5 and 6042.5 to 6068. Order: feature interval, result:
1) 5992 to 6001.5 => 0.29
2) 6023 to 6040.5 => 0.32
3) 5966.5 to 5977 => 0.03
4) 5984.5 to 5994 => 0.14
